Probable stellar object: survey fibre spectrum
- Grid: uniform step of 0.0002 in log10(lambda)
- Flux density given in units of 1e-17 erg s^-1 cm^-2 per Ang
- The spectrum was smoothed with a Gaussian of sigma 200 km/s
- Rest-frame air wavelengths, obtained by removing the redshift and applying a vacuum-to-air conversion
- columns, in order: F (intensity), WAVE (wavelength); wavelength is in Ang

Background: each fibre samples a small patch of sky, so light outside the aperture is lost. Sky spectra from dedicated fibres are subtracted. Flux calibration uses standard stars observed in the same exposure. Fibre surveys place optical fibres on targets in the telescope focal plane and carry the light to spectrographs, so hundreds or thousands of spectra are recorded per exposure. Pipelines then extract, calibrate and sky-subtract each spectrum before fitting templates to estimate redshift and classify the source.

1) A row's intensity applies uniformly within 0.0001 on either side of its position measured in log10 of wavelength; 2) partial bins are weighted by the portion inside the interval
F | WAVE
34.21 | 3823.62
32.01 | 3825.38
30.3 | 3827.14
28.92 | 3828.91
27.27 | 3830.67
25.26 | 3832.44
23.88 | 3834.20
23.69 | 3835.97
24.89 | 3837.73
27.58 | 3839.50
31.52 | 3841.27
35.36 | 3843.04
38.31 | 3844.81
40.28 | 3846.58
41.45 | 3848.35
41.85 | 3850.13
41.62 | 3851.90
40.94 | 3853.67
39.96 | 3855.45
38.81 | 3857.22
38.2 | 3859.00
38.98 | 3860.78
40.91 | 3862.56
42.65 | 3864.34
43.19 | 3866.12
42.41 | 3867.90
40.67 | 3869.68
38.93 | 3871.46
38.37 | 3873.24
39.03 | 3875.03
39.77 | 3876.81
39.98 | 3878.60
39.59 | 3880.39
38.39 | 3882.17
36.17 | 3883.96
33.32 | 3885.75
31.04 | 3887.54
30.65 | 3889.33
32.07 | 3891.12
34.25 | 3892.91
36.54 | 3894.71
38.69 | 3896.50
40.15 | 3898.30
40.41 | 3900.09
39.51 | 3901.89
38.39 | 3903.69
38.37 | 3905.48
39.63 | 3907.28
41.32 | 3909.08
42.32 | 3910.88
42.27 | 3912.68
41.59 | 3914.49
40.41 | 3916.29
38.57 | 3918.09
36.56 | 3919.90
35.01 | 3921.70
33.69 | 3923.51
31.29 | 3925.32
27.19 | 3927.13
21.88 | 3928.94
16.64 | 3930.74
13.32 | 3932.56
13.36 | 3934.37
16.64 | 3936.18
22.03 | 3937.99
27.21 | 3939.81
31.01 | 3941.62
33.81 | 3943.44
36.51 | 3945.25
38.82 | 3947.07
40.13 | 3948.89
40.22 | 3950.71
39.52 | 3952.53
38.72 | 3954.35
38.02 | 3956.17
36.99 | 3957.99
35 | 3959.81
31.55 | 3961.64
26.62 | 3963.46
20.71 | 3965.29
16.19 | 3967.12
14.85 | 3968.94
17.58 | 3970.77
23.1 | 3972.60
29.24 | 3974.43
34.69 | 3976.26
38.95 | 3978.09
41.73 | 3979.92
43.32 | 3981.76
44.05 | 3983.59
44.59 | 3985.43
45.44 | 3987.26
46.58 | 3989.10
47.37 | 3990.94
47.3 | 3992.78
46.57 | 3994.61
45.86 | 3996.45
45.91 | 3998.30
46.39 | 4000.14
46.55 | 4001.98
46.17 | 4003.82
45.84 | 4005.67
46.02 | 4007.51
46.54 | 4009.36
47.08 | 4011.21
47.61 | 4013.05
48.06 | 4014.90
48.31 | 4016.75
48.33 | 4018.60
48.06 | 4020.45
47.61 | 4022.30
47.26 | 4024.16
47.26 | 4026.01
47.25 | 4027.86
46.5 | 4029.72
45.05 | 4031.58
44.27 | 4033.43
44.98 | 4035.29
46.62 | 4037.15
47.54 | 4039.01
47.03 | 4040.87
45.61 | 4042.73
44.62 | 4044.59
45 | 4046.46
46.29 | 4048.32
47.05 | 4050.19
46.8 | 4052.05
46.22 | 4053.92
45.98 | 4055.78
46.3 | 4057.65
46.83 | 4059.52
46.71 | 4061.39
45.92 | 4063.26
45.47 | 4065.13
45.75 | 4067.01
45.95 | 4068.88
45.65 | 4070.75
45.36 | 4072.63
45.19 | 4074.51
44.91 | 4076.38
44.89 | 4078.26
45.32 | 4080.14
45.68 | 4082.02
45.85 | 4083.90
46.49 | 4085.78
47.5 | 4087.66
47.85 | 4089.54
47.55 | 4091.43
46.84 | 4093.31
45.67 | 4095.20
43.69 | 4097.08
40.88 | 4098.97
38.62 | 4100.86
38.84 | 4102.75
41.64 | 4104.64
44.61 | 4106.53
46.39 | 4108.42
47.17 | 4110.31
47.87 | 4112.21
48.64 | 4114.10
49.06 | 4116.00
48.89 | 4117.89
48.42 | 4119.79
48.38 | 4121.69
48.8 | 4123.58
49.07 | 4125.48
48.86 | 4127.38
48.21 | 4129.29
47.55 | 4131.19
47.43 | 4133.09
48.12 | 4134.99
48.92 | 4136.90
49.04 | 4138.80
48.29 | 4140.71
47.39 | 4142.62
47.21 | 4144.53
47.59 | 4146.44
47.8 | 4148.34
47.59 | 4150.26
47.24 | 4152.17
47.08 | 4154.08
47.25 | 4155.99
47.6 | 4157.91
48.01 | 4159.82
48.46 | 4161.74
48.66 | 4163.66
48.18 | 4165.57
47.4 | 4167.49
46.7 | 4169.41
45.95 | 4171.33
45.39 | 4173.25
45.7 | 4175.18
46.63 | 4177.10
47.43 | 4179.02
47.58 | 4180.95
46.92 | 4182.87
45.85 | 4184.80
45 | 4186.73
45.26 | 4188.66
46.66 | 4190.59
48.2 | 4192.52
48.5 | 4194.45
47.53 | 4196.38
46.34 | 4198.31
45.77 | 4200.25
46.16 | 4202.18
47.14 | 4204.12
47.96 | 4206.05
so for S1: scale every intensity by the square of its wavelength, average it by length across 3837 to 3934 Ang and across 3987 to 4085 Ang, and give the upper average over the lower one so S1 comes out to 1.37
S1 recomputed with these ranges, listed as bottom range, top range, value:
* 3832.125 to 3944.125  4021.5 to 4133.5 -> 1.46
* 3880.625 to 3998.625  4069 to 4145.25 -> 1.46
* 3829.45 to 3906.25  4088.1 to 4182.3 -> 1.47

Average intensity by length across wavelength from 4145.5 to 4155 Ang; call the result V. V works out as 47.5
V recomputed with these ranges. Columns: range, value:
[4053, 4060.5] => 46.4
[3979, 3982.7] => 42.5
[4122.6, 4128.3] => 49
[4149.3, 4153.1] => 47.4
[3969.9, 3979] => 28.8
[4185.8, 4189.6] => 45.1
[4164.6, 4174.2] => 46.8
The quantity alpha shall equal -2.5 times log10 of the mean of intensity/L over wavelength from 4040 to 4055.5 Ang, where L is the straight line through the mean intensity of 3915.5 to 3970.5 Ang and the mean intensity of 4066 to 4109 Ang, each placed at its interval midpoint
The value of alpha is -0.14 mag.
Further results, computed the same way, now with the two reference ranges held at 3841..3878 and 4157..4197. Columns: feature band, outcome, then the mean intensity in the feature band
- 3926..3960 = 0.368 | 29.8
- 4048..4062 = -0.054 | 46.5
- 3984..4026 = -0.088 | 46.8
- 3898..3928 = 0.083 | 38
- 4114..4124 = -0.069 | 48.7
